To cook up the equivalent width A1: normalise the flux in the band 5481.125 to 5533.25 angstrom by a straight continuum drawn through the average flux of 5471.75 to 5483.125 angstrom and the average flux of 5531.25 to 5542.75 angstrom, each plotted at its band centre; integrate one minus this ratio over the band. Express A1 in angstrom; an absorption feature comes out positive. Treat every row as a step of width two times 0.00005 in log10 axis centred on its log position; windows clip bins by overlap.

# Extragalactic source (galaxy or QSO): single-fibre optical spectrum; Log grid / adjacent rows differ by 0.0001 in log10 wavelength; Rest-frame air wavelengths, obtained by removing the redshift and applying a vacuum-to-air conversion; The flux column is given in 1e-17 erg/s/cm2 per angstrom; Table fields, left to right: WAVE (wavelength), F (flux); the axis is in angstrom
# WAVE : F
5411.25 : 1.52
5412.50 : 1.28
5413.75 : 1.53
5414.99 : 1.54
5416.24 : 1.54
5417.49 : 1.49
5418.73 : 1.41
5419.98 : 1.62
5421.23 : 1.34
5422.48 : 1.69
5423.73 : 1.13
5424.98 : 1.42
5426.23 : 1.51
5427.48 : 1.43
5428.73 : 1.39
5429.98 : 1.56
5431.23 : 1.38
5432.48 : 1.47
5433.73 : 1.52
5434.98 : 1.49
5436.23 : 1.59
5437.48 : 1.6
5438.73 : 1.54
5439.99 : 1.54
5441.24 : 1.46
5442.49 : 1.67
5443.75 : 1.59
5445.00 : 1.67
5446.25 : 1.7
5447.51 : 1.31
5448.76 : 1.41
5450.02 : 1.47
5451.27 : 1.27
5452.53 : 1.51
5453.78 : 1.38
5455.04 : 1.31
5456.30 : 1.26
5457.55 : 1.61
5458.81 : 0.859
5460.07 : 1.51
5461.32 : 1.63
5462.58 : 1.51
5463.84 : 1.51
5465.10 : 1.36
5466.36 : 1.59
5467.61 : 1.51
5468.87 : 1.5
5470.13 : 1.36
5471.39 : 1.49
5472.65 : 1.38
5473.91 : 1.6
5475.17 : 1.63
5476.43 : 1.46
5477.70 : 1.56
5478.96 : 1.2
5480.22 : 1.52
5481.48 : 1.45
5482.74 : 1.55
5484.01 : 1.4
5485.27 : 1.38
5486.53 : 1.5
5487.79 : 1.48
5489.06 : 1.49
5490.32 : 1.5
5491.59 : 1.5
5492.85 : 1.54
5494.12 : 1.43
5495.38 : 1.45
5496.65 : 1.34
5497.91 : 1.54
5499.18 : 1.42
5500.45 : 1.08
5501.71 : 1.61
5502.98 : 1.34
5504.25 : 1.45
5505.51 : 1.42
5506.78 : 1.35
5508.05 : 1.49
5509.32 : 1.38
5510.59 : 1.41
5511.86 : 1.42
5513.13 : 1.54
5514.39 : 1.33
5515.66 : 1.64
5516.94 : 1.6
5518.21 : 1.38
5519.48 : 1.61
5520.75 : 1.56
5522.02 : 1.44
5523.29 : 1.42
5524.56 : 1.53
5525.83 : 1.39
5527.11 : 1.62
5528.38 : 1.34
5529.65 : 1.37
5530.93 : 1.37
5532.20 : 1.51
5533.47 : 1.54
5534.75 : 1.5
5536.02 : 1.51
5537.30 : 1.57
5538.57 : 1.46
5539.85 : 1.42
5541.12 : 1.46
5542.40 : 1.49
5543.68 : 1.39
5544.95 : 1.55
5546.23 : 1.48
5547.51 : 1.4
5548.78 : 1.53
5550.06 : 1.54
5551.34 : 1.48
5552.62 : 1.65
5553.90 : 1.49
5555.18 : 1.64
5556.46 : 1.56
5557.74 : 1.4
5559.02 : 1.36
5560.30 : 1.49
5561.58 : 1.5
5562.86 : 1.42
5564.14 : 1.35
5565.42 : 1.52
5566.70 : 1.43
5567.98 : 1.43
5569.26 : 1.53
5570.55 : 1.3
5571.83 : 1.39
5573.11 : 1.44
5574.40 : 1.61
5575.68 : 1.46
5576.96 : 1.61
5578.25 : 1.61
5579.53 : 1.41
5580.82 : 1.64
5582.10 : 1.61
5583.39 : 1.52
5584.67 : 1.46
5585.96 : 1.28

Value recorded 1.2 angstrom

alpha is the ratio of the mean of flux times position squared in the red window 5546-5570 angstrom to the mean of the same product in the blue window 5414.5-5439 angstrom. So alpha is 1.0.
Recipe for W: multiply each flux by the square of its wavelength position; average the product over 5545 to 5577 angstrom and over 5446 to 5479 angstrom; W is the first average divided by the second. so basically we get 1.1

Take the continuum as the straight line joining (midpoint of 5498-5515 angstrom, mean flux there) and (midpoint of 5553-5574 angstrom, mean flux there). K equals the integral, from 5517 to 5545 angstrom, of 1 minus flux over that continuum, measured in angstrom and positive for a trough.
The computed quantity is -0.90 angstrom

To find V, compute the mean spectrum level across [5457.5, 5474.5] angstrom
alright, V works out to 1.45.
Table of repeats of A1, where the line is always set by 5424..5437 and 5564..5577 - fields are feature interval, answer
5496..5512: 0.7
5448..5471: 0.7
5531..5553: -0.5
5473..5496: -0.2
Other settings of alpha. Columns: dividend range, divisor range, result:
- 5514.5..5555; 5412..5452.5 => 1.04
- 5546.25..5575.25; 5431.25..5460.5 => 1.05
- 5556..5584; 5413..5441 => 1.05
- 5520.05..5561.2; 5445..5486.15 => 1.05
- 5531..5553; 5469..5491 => 1.04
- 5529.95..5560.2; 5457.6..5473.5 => 1.06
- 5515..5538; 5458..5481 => 1.05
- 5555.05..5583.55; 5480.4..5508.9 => 1.06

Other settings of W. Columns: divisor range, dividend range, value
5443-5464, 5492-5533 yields 1.03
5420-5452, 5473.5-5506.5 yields 1.00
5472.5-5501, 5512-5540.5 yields 1.03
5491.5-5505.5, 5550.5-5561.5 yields 1.08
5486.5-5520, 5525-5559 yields 1.04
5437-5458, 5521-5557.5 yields 1.03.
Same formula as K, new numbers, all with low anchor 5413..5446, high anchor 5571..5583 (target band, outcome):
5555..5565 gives 0.4 angstrom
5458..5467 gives 0.5 angstrom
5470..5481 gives 0.3 angstrom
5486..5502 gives 0.7 angstrom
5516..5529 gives 0.2 angstrom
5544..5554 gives 0.1 angstrom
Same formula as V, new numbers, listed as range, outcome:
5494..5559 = 1.47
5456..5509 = 1.45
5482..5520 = 1.45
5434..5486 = 1.47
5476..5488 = 1.45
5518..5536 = 1.47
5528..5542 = 1.46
